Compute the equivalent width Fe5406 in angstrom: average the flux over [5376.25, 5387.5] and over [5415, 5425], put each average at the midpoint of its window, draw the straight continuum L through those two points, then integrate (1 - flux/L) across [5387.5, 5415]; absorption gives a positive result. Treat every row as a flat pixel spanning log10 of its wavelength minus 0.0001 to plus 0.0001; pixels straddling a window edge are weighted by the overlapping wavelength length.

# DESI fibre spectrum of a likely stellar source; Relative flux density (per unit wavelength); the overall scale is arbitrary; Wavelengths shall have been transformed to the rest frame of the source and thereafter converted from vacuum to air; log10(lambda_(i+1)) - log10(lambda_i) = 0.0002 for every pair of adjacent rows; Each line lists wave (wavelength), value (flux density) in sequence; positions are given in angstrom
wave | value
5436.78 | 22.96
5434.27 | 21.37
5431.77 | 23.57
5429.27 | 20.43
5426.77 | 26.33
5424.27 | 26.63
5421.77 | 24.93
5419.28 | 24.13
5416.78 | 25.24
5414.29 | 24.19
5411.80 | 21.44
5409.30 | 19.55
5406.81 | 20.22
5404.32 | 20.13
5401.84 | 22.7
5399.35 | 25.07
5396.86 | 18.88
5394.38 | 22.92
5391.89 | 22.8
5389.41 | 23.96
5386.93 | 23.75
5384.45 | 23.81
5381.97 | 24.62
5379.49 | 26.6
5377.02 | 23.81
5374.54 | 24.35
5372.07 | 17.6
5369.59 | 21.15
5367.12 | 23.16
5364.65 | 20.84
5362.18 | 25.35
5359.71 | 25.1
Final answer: 3.2 angstrom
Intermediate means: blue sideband 24.6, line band 22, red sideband 25.1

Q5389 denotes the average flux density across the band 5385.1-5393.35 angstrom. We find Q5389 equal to 23.5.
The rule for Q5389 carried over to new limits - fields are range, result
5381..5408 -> 22.6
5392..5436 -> 22.8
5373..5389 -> 24.3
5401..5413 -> 20.7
